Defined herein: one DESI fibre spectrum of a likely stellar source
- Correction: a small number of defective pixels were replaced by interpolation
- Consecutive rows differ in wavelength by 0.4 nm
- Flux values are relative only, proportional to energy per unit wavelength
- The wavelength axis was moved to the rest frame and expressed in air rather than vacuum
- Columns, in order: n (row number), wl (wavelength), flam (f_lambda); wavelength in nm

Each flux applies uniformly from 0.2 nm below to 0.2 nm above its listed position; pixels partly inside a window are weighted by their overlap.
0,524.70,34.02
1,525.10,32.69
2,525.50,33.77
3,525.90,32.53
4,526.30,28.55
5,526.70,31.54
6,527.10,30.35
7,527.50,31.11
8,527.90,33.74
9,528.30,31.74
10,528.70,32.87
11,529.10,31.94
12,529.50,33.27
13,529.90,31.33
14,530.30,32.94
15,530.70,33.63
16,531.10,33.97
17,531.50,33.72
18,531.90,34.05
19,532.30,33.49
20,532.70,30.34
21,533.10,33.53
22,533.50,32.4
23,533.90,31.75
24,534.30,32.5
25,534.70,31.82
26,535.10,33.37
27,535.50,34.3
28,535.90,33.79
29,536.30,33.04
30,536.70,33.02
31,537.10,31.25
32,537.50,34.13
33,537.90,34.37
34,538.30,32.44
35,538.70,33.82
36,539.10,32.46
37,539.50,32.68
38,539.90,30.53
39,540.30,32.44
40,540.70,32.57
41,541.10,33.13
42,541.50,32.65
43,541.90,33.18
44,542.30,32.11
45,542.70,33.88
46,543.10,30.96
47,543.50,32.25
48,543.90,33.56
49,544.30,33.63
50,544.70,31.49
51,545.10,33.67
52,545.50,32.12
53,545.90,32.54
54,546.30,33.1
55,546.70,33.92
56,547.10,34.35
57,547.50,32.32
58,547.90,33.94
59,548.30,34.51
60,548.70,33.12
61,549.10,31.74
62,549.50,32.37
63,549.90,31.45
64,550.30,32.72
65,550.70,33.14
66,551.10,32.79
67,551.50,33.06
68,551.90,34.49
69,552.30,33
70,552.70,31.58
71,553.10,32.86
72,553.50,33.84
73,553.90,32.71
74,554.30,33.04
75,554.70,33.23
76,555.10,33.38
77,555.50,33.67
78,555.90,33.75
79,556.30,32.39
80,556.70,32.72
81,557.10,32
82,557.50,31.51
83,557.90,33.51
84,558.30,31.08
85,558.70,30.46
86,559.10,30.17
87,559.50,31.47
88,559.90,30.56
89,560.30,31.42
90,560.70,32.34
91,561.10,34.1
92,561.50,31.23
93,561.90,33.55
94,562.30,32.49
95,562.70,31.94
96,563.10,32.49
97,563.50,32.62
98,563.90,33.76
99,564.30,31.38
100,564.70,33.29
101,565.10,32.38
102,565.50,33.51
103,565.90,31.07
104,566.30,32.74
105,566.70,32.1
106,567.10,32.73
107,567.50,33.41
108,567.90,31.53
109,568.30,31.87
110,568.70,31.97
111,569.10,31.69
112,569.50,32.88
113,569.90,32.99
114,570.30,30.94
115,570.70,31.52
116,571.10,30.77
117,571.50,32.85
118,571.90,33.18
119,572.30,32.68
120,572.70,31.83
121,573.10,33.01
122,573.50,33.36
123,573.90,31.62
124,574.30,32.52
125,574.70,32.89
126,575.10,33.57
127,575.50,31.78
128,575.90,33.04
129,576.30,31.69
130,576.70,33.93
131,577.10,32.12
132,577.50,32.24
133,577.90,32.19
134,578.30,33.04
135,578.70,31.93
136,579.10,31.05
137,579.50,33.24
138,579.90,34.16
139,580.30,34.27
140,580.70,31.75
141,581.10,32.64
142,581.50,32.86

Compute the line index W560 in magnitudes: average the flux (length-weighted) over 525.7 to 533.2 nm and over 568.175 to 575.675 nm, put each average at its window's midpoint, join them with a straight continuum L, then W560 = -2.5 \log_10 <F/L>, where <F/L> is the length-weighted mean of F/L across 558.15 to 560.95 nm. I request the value 0.041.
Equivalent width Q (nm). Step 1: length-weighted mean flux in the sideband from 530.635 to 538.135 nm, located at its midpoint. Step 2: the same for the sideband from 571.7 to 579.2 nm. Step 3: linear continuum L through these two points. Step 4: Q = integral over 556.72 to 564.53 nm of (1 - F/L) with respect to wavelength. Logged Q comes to 0.17 nm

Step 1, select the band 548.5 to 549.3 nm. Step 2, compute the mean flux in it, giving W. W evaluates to 32.4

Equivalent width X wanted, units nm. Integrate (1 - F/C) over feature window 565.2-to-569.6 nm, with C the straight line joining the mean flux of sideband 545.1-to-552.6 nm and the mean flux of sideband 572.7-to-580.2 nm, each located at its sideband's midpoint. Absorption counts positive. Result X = 0.06 nm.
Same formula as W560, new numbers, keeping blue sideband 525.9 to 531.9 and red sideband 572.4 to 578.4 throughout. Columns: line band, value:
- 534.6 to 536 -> -0.04 mag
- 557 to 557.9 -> 0.01 mag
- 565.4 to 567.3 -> 0.00 mag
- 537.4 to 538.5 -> -0.04 mag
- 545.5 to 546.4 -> -0.01 mag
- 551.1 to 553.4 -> -0.02 mag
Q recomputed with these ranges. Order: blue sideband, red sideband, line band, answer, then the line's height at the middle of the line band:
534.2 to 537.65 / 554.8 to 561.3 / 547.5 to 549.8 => -0.03 nm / 32.5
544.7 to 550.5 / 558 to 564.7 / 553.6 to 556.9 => -0.07 nm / 32.4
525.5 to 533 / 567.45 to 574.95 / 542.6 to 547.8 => -0.10 nm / 32.3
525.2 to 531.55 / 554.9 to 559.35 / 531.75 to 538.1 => -0.13 nm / 32.3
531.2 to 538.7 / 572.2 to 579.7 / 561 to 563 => 0.01 nm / 32.7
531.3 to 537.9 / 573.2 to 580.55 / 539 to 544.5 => 0.06 nm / 32.9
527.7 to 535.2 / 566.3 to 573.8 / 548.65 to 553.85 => -0.04 nm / 32.5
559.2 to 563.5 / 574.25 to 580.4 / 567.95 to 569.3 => 0.02 nm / 32.4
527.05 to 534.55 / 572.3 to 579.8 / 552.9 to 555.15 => -0.04 nm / 32.6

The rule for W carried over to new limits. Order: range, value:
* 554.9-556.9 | 33.2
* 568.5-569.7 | 32.2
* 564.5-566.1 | 32.6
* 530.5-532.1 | 33.8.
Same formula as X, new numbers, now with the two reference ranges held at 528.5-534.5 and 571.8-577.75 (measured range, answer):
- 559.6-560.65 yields 0.05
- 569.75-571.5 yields 0.05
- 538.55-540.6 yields 0.02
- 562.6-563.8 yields 0.01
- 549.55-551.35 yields 0.01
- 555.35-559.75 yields 0.09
